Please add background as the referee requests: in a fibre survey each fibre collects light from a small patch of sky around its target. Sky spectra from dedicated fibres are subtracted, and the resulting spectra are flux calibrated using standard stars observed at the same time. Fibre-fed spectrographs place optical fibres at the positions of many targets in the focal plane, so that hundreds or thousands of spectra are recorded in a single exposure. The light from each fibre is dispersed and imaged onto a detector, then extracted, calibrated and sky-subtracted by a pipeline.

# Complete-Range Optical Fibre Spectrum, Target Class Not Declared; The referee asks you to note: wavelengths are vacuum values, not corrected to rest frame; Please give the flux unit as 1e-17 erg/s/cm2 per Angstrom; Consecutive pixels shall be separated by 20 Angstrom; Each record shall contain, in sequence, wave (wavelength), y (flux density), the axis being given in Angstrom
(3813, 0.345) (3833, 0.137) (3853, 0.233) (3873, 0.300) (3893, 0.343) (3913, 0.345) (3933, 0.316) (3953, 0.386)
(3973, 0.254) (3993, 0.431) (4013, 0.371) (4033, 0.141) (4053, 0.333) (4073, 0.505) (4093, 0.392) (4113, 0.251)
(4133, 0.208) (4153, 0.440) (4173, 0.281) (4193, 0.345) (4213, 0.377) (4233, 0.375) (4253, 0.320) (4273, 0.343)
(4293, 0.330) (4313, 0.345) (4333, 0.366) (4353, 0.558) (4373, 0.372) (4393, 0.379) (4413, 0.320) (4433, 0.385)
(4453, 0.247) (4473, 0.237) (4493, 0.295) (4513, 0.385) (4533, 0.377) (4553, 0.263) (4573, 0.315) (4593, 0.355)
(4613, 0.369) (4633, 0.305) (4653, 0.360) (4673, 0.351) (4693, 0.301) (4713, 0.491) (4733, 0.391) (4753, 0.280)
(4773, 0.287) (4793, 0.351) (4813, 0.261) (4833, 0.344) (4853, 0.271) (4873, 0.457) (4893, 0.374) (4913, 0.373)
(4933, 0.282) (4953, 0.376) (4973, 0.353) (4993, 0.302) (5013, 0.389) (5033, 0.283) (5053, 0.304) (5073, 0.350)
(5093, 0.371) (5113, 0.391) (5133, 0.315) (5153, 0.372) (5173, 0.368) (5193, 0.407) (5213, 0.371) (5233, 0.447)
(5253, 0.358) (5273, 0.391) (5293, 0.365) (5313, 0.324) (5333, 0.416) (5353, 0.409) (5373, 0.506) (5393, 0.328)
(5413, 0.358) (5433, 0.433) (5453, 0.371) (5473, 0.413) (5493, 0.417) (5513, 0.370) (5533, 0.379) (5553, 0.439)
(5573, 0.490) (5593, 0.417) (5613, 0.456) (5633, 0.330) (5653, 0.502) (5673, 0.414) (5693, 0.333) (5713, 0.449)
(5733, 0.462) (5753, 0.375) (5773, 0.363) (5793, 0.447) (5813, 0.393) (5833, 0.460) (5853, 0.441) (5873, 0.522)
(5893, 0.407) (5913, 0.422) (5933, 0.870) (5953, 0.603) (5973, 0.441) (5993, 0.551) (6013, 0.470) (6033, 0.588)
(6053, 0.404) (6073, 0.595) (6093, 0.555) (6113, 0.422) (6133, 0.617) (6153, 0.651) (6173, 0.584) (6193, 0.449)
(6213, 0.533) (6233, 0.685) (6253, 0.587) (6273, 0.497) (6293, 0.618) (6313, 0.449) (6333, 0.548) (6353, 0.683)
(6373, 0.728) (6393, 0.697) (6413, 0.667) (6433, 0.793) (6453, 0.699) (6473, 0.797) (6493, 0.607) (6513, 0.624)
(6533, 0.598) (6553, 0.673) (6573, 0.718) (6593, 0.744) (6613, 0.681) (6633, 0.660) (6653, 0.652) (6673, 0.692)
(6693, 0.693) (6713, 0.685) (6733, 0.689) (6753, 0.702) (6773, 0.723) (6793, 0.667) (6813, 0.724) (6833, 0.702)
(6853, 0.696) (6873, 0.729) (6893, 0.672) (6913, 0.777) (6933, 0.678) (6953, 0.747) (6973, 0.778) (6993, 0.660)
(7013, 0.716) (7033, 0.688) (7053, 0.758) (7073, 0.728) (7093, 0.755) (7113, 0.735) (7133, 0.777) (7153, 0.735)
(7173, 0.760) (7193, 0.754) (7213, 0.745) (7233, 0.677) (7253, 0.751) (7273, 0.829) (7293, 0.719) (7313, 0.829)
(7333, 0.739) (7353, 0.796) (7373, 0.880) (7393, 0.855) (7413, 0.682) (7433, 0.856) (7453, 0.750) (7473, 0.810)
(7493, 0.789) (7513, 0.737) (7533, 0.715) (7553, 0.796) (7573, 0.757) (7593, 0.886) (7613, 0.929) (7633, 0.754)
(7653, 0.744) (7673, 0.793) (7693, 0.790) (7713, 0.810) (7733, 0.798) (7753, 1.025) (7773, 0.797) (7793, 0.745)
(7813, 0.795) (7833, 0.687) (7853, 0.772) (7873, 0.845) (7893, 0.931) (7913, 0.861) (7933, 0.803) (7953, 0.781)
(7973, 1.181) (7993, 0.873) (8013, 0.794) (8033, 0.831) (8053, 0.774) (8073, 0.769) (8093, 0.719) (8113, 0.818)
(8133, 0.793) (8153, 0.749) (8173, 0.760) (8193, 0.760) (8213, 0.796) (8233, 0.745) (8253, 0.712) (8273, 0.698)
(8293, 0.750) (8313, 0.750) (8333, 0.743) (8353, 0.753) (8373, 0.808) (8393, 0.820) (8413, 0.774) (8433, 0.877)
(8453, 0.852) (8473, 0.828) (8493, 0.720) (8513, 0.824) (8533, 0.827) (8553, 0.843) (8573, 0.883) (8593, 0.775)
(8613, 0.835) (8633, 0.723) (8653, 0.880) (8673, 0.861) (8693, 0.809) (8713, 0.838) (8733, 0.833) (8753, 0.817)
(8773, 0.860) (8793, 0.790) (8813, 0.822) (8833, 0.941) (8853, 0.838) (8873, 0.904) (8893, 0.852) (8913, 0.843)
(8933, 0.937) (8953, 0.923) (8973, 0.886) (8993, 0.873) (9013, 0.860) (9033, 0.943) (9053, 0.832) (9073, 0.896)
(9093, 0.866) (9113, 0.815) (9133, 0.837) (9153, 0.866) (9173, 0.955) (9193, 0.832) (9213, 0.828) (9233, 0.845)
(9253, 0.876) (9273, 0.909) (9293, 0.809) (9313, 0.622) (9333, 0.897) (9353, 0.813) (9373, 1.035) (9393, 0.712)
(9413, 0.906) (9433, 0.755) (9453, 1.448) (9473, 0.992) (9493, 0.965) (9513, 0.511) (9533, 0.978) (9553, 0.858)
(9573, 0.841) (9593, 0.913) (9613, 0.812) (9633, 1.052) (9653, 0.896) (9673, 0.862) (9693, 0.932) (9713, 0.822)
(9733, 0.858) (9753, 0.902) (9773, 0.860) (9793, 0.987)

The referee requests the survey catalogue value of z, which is 0.593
